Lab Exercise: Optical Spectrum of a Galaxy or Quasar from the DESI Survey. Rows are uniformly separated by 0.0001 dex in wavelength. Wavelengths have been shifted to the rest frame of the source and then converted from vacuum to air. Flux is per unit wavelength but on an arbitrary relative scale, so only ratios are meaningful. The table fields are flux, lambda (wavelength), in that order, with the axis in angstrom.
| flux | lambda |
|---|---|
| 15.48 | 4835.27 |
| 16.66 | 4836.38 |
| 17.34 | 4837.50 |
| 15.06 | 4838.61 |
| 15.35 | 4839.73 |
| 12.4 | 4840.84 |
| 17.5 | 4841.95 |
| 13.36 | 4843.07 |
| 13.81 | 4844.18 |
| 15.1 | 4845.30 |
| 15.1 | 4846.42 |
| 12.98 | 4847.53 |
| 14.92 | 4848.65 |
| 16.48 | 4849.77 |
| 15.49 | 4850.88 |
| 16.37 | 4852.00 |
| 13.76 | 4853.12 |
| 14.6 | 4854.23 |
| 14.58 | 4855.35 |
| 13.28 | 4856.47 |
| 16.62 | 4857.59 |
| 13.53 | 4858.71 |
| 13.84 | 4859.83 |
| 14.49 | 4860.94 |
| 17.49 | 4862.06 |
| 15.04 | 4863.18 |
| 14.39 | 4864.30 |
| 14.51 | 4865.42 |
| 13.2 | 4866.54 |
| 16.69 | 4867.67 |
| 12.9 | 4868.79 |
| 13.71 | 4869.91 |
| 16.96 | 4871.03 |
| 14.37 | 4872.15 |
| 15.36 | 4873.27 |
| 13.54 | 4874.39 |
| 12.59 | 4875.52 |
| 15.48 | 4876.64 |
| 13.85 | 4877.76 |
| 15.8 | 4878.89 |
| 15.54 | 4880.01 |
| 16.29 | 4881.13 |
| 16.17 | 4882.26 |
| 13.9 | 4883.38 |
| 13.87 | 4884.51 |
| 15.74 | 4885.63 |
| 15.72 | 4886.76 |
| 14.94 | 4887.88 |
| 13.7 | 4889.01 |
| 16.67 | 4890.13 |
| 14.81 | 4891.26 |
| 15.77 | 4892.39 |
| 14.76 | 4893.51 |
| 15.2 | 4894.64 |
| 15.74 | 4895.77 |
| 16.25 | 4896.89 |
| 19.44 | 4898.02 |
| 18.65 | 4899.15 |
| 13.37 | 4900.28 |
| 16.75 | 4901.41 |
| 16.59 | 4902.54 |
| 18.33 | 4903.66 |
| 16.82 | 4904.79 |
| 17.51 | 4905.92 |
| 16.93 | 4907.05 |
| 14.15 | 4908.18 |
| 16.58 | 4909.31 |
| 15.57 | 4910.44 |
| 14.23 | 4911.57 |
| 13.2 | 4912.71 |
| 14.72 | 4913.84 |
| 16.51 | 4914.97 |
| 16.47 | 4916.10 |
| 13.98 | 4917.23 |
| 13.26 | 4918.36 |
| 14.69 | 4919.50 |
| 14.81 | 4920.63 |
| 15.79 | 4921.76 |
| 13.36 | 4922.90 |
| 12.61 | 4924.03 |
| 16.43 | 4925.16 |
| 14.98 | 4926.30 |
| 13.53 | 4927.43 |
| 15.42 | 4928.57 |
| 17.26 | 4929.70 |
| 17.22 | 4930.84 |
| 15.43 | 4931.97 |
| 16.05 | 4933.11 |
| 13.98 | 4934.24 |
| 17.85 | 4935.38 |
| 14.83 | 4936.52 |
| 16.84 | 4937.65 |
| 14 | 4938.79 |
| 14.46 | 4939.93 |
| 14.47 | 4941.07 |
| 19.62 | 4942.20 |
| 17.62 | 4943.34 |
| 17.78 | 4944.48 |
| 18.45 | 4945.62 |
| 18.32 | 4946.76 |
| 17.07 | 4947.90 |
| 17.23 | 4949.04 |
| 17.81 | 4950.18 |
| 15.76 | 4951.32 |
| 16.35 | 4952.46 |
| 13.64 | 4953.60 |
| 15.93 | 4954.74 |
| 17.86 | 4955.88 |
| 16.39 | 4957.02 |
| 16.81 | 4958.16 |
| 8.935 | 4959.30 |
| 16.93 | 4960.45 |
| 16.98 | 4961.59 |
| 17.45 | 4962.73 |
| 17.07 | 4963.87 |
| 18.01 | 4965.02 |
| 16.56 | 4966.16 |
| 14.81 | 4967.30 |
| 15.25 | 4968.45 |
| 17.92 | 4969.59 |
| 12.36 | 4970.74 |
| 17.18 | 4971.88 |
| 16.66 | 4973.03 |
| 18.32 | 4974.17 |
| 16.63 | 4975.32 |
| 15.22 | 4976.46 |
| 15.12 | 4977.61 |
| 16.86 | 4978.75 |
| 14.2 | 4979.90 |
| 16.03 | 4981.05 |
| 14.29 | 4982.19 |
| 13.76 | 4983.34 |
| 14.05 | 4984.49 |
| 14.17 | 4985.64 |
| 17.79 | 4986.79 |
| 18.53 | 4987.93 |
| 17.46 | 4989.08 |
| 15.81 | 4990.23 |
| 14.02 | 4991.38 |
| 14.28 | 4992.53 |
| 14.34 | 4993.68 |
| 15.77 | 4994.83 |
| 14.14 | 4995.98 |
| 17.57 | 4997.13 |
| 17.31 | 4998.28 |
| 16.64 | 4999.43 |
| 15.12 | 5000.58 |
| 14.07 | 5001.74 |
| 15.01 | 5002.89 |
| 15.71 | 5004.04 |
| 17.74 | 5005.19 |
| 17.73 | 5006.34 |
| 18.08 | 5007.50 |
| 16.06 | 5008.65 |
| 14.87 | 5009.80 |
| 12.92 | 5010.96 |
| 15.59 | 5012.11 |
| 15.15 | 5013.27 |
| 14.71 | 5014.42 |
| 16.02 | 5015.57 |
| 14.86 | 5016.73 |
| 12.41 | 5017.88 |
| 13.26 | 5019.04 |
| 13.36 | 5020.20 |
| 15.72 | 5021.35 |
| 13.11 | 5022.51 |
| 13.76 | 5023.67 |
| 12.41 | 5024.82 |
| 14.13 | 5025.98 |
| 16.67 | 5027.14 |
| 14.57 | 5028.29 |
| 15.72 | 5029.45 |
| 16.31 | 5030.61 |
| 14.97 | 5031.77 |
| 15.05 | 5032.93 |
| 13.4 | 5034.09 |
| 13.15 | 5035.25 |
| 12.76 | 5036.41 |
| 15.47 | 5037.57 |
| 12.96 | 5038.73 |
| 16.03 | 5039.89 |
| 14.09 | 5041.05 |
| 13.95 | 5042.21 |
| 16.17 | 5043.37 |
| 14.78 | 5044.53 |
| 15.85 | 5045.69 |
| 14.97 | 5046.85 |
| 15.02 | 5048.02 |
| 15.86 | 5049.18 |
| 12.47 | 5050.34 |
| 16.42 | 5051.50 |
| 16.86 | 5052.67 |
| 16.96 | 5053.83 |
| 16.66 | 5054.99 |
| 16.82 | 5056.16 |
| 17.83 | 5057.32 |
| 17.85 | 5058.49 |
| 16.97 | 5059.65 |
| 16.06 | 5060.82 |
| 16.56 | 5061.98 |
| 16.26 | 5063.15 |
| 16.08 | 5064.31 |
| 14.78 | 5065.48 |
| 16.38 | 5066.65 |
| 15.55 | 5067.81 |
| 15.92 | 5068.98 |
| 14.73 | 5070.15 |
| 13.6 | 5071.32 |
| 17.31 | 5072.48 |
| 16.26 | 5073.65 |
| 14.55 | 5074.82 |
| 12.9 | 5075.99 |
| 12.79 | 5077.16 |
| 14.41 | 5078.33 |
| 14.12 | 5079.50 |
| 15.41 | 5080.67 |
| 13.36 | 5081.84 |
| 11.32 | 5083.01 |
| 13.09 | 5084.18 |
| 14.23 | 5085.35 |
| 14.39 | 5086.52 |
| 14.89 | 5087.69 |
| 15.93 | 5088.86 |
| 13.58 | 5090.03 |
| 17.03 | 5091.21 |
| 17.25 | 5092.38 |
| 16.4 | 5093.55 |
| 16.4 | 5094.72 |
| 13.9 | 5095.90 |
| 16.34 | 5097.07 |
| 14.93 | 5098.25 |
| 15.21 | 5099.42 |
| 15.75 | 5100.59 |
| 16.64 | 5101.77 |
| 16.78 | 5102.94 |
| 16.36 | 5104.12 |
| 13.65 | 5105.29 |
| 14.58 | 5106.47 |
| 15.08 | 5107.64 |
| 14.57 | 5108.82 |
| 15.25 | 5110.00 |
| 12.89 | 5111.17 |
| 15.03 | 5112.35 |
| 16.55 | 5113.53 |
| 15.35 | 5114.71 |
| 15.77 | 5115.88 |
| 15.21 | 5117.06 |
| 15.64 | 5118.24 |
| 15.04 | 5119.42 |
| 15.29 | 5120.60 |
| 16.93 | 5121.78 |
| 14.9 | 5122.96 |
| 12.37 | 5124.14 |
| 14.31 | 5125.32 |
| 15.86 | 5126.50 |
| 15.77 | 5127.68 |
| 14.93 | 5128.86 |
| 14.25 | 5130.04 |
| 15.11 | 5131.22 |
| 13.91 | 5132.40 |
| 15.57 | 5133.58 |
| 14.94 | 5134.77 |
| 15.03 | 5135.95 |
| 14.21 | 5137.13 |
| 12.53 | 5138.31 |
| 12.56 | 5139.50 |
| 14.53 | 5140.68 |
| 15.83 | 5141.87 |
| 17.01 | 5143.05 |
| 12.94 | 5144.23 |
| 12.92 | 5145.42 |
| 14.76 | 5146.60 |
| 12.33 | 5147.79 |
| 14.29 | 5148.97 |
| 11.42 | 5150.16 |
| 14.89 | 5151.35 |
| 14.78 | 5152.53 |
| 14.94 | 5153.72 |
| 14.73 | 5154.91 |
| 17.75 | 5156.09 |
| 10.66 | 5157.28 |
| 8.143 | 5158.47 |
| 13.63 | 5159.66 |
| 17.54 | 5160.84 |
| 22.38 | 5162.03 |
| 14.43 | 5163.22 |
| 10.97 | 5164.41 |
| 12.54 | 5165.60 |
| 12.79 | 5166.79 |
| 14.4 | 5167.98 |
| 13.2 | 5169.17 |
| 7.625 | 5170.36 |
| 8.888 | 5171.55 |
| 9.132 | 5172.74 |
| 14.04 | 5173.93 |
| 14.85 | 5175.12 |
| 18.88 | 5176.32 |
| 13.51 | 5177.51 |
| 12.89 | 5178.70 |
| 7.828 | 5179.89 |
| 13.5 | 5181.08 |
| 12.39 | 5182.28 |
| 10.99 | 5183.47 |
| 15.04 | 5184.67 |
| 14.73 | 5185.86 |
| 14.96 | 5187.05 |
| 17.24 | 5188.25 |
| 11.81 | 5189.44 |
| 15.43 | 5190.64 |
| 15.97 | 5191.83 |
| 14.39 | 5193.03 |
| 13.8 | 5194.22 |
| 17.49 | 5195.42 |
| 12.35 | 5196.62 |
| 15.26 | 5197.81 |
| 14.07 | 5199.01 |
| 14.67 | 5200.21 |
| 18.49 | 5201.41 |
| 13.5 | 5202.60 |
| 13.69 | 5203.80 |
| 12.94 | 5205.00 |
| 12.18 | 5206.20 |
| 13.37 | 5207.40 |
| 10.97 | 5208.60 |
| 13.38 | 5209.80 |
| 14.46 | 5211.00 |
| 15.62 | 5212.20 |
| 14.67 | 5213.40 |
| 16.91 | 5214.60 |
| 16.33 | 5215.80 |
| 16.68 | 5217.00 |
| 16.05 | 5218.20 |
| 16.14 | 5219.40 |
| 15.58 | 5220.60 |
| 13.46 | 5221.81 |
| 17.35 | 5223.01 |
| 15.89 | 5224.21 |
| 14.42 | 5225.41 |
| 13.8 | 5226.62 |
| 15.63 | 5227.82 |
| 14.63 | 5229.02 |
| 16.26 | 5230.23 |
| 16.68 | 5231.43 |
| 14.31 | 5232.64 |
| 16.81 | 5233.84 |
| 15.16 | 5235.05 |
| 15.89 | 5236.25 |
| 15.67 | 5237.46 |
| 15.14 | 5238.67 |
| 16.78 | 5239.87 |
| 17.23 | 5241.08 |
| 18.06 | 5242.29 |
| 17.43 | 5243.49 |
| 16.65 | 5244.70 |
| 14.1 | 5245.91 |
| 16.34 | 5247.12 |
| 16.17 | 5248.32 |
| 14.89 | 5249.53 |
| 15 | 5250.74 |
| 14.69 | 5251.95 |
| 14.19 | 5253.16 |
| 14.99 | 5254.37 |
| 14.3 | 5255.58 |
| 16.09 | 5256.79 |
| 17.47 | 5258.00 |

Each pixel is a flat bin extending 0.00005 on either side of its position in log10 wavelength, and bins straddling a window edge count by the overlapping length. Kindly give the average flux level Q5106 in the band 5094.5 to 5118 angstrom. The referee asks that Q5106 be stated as 15.3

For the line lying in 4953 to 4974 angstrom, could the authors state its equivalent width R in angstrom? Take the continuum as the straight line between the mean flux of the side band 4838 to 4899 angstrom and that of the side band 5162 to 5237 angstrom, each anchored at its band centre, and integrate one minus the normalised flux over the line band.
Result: -1.7 angstrom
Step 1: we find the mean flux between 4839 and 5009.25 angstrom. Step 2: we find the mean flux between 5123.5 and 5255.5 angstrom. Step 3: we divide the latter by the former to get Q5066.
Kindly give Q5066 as 0.9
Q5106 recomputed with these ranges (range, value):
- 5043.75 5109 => 15.4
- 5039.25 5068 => 15.9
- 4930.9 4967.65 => 16.3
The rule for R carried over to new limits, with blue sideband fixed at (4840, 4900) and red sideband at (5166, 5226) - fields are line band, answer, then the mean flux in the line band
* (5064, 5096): -1.0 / 14.9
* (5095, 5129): -2.1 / 15.2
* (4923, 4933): -0.3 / 15.3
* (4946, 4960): -1.2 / 16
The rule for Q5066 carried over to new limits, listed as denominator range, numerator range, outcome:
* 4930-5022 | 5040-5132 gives 0.96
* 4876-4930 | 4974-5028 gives 0.99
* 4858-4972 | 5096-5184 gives 0.91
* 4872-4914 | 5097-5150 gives 0.96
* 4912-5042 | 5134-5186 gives 0.88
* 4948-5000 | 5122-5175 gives 0.87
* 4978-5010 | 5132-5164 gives 0.91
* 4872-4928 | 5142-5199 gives 0.90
